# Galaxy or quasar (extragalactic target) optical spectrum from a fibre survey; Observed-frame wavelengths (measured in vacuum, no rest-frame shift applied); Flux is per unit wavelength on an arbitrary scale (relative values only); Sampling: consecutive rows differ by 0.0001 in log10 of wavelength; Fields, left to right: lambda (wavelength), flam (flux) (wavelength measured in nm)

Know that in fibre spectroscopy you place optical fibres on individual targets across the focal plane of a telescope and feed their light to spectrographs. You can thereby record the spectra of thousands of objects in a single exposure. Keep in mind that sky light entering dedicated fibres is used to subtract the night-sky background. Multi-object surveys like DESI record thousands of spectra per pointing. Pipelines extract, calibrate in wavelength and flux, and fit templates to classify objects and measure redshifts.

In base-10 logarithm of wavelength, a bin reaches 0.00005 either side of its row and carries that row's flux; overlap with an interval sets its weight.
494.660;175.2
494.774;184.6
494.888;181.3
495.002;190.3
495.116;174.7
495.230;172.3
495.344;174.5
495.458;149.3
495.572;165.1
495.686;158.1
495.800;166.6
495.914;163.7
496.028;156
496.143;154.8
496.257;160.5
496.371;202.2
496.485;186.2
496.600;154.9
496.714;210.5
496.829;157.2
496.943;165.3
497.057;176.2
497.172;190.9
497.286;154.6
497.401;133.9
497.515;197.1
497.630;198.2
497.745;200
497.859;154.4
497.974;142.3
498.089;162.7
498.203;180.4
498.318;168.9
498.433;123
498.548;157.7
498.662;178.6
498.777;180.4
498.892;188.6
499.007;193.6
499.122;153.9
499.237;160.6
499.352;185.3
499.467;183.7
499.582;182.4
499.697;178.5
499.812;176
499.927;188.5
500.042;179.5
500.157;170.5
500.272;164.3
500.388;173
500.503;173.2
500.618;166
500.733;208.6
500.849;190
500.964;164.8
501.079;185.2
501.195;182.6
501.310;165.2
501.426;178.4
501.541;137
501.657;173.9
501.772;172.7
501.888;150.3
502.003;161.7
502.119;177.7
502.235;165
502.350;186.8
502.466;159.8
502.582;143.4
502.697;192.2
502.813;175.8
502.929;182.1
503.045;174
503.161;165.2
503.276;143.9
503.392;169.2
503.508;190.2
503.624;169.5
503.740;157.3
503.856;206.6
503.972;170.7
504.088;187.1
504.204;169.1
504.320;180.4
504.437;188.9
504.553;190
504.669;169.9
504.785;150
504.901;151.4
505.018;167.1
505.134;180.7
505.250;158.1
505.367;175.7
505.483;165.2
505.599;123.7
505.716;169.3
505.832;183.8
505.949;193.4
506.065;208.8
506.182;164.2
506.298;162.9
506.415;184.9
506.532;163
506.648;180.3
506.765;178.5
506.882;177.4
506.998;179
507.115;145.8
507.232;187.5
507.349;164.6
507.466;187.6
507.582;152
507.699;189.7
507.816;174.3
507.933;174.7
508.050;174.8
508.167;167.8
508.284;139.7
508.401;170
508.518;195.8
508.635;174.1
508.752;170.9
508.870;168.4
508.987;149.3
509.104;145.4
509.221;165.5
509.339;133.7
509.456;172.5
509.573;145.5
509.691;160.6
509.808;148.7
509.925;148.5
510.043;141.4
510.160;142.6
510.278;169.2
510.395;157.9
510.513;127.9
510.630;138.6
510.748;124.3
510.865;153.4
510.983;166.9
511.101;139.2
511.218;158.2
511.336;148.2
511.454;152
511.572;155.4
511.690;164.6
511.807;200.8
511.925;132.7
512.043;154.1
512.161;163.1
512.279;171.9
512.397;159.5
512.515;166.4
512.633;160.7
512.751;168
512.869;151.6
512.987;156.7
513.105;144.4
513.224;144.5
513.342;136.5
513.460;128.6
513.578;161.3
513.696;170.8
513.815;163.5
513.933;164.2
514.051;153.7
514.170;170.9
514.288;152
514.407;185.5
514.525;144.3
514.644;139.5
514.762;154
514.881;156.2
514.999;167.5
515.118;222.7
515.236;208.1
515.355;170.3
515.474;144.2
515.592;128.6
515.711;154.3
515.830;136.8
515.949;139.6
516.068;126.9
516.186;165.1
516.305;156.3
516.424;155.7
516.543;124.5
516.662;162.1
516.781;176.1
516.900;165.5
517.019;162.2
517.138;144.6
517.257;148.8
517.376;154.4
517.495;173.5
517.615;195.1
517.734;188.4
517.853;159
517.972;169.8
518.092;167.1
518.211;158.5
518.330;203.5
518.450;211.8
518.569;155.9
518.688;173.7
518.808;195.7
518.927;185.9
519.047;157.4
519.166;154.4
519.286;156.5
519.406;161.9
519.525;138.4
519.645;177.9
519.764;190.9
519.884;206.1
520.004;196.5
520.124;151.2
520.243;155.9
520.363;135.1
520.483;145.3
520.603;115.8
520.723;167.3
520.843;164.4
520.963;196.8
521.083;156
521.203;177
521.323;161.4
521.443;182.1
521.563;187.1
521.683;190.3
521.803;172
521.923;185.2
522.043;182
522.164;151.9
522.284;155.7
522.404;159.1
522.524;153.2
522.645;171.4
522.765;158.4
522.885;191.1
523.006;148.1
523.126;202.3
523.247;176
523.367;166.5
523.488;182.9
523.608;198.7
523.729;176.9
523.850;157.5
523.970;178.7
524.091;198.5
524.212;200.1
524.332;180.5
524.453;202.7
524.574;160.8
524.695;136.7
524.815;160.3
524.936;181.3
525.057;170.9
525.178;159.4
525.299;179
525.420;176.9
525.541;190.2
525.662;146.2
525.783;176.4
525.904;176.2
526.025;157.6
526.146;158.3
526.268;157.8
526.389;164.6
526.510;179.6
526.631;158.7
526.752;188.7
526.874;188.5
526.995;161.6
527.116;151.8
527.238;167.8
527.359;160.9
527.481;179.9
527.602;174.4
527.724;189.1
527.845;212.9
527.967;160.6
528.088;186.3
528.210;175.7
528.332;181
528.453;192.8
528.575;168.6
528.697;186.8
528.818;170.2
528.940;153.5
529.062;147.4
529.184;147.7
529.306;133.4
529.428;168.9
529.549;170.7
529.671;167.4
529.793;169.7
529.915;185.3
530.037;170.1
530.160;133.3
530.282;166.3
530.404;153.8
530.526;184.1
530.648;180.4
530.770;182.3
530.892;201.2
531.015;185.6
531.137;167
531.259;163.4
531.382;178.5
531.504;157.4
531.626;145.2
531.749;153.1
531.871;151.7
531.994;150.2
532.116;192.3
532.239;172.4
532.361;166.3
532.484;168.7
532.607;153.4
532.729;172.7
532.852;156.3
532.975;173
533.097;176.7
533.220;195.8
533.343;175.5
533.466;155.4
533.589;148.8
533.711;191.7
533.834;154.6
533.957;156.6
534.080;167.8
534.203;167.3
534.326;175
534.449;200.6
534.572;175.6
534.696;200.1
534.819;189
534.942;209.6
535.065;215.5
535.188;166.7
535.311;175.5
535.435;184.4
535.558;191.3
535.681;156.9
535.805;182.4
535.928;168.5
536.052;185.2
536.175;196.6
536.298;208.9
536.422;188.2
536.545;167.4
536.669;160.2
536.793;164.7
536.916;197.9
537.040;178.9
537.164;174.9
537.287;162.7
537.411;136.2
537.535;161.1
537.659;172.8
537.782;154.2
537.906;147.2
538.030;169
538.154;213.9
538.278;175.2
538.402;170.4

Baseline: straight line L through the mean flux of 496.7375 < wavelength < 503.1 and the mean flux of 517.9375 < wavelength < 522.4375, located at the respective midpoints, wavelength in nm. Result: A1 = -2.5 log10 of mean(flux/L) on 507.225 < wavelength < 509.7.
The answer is 0.03 mag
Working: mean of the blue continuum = 172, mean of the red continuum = 170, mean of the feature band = 166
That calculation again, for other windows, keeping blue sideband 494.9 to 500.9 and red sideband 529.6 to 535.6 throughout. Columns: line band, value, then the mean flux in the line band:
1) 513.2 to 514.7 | 0.116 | 155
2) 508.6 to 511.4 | 0.140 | 152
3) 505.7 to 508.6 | -0.013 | 175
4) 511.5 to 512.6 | 0.063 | 163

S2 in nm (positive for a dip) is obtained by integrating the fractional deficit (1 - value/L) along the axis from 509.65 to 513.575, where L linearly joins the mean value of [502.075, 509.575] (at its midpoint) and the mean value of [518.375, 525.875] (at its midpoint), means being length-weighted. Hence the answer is 0.42 nm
